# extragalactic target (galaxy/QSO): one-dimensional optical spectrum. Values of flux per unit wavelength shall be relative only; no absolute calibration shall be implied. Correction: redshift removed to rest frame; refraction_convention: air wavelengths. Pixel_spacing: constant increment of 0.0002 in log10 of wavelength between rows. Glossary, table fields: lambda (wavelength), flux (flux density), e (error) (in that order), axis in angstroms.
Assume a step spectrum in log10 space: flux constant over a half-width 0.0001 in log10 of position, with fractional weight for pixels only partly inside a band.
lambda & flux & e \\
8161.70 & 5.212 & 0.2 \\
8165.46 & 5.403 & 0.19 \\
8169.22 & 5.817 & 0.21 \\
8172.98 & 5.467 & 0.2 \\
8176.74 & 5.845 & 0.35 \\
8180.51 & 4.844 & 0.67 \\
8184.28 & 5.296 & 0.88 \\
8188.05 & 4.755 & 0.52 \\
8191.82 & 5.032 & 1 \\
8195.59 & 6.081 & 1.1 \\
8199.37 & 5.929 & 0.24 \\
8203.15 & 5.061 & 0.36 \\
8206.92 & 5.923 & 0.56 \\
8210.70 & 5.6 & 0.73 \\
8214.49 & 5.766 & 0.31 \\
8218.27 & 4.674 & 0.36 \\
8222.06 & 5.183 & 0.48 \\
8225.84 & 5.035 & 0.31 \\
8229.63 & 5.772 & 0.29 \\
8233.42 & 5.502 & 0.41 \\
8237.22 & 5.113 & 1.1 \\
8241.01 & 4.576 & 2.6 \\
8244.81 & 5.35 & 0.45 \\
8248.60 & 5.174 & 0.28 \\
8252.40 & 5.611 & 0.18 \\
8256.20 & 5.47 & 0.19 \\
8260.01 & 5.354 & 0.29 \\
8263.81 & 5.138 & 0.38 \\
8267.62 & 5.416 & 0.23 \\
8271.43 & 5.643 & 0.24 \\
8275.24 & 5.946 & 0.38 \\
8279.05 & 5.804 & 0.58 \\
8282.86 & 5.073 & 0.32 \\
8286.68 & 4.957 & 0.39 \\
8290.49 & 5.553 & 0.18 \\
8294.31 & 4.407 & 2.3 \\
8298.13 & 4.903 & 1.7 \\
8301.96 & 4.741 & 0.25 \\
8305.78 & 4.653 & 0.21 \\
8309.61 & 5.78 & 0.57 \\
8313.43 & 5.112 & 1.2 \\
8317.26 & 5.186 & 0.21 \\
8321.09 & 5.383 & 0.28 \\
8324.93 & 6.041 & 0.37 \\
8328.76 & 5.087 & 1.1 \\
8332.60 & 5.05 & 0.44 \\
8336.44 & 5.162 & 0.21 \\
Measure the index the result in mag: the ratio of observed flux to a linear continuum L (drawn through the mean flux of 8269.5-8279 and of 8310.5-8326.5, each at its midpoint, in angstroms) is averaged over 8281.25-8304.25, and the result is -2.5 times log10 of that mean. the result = 0.15 mag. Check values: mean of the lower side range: 5.8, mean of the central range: 4.93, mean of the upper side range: 5.44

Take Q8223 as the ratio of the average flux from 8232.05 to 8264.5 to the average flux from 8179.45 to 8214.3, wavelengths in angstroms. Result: 0.97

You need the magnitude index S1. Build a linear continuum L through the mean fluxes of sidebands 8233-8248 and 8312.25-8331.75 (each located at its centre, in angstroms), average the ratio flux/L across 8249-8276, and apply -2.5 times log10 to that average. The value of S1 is -0.06 mag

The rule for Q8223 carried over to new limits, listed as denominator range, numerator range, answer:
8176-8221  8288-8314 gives 0.93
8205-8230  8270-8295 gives 1.00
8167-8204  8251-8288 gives 1.00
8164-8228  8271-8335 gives 0.97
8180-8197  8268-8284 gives 1.08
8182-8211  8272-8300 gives 0.97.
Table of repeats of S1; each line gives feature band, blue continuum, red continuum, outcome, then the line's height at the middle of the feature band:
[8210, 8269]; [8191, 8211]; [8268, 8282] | 0.08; 5.67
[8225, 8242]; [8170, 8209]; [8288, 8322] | 0.01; 5.3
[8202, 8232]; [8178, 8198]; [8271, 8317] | -0.03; 5.23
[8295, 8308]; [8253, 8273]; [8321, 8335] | 0.14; 5.39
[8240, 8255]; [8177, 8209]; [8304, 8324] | 0.02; 5.33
